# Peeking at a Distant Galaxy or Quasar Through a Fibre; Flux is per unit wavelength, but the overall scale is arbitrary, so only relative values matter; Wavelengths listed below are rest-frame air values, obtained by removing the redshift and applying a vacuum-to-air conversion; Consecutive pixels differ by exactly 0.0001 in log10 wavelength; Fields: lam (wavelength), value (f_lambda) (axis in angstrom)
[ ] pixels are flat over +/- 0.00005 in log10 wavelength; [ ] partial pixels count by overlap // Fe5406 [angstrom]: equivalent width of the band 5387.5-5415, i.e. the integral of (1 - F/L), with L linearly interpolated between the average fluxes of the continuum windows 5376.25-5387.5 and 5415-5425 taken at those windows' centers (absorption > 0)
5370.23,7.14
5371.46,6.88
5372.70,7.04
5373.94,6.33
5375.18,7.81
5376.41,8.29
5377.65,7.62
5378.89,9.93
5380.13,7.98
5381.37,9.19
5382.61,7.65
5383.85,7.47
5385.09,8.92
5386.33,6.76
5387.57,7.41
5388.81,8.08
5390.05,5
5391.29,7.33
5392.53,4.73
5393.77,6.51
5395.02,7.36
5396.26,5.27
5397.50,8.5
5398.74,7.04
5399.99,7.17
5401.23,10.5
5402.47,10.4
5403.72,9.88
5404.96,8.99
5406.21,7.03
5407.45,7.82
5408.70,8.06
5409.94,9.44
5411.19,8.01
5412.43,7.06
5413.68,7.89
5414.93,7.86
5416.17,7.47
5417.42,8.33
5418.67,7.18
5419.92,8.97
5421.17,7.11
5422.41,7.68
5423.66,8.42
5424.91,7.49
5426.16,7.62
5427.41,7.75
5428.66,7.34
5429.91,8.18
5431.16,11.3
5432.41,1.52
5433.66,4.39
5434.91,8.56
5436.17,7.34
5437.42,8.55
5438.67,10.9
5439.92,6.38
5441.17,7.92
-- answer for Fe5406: 1.0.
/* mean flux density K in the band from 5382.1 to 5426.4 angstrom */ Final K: 7.74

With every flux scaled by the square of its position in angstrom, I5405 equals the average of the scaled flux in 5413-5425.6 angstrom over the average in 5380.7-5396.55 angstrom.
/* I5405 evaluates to 1.12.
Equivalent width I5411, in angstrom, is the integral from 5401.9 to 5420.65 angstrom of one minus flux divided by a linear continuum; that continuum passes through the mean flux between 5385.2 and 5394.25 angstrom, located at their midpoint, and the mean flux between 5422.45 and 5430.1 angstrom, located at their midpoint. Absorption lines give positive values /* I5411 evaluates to -2.5 angstrom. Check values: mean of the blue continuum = 6.68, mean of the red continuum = 7.77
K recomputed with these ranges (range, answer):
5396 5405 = 8.57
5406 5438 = 7.64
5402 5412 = 8.65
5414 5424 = 7.86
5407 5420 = 7.97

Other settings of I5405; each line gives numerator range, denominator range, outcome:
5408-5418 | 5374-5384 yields 0.99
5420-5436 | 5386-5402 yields 1.05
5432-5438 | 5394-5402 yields 0.82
